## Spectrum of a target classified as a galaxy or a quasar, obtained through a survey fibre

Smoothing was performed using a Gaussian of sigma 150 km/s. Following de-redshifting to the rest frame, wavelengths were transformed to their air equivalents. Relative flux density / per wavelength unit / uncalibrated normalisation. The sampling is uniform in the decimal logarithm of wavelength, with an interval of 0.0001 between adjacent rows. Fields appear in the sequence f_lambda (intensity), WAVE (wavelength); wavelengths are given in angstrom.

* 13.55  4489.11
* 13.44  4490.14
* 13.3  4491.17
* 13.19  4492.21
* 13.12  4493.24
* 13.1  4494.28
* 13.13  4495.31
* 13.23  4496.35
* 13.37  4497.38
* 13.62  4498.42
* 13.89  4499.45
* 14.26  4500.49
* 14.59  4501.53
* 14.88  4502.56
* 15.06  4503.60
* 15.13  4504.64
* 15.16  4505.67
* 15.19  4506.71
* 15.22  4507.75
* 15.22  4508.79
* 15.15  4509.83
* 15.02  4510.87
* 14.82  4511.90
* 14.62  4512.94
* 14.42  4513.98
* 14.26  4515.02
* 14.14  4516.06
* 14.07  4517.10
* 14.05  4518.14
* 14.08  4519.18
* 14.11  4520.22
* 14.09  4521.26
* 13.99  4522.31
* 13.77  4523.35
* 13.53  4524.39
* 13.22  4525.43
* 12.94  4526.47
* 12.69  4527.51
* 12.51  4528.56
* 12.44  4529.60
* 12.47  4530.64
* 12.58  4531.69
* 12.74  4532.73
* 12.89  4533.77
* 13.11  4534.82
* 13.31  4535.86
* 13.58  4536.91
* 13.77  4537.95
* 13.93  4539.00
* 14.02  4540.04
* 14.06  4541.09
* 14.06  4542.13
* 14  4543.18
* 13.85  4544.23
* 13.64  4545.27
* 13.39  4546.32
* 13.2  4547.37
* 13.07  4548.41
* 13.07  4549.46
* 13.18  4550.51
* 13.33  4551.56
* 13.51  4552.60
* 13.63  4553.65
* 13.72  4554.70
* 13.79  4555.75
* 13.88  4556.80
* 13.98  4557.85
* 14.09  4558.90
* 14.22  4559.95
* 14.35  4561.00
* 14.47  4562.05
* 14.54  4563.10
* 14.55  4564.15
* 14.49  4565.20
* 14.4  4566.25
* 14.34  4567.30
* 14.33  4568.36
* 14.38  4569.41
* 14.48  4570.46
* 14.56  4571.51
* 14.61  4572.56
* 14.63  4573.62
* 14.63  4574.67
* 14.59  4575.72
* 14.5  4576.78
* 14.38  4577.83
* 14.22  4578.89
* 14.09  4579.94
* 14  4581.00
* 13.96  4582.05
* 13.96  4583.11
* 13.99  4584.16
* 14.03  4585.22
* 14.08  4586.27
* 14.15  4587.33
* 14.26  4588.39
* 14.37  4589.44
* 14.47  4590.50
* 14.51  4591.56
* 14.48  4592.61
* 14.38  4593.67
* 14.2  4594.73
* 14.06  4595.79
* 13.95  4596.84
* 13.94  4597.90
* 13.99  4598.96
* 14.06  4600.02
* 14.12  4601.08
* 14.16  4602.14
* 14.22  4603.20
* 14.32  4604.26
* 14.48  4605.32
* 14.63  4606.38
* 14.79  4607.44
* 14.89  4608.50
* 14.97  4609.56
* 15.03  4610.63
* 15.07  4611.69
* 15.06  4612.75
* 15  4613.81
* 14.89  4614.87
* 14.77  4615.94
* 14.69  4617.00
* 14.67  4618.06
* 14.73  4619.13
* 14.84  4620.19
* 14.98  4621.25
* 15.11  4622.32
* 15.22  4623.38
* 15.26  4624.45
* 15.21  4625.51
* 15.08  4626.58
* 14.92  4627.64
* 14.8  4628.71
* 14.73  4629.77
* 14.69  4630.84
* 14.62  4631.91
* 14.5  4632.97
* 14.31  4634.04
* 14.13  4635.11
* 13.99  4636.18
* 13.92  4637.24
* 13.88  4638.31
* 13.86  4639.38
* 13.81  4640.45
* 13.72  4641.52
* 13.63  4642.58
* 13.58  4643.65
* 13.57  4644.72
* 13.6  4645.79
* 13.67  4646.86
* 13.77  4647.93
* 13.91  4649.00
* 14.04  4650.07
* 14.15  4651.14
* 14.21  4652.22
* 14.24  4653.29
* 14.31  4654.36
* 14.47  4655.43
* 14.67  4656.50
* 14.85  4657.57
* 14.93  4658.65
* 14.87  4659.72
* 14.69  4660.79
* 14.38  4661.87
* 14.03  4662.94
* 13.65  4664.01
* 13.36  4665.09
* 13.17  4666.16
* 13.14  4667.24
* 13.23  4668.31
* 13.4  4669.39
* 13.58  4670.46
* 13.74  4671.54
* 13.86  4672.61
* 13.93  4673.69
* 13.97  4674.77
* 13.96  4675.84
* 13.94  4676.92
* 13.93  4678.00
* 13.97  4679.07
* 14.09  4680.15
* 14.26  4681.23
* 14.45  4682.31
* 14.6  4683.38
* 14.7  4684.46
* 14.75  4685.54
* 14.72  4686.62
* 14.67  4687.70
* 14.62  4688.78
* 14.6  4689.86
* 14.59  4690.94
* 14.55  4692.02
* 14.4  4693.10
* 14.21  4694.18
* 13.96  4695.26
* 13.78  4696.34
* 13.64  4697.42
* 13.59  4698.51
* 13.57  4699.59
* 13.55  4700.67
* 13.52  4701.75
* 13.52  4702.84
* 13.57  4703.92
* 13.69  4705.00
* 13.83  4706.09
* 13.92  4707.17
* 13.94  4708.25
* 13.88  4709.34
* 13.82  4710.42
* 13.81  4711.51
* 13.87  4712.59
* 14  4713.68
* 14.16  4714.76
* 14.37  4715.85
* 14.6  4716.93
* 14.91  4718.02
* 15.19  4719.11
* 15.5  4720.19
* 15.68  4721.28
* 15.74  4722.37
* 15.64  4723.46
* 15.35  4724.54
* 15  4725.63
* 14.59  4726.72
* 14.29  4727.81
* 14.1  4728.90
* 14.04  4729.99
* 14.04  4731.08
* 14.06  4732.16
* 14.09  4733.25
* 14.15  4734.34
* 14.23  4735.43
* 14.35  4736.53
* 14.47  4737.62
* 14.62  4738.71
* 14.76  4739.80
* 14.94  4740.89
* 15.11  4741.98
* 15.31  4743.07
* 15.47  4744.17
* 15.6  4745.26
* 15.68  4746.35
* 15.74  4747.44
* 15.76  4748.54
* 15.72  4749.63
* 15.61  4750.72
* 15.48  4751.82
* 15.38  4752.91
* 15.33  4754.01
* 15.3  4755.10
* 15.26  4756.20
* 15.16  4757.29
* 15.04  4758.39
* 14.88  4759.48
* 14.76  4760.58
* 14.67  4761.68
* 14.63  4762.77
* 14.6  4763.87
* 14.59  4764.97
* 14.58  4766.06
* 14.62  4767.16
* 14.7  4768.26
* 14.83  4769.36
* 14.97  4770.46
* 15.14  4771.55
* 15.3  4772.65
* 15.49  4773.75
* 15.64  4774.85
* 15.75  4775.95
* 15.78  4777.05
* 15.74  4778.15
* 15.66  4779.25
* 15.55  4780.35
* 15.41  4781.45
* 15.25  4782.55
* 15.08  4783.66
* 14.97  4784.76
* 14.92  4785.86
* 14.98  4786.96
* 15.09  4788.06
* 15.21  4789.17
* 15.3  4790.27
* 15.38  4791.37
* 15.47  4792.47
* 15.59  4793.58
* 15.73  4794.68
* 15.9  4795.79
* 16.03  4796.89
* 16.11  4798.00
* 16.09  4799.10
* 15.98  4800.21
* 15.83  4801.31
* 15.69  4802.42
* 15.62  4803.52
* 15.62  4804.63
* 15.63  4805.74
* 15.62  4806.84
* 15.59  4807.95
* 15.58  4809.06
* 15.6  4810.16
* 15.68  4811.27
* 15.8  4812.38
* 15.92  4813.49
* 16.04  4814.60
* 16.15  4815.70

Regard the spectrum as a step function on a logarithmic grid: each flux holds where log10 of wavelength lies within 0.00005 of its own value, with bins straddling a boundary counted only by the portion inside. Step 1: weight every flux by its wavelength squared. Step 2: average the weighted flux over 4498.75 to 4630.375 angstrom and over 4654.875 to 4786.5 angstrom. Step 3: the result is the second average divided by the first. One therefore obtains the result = 1.10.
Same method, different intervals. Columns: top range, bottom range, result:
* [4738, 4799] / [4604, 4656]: 1.12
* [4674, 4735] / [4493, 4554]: 1.12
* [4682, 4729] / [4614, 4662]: 1.02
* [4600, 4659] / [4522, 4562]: 1.11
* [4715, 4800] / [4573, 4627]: 1.11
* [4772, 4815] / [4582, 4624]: 1.17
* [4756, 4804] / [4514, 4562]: 1.25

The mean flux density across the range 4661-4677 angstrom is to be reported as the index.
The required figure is 13.7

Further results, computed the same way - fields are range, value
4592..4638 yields 14.6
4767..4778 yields 15.3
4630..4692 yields 14.1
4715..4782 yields 15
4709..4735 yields 14.5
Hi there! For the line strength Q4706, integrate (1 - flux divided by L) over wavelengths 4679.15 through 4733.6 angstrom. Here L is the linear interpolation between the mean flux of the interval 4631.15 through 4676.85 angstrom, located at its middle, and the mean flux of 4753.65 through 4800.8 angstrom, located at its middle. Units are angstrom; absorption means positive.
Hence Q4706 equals 0.79 angstrom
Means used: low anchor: 14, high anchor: 15.3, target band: 14.3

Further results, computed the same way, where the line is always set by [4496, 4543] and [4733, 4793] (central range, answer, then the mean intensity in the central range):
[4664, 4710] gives 2.5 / 14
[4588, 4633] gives -0.8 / 14.6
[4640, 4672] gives 1.4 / 13.9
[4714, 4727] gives -0.1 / 15.1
